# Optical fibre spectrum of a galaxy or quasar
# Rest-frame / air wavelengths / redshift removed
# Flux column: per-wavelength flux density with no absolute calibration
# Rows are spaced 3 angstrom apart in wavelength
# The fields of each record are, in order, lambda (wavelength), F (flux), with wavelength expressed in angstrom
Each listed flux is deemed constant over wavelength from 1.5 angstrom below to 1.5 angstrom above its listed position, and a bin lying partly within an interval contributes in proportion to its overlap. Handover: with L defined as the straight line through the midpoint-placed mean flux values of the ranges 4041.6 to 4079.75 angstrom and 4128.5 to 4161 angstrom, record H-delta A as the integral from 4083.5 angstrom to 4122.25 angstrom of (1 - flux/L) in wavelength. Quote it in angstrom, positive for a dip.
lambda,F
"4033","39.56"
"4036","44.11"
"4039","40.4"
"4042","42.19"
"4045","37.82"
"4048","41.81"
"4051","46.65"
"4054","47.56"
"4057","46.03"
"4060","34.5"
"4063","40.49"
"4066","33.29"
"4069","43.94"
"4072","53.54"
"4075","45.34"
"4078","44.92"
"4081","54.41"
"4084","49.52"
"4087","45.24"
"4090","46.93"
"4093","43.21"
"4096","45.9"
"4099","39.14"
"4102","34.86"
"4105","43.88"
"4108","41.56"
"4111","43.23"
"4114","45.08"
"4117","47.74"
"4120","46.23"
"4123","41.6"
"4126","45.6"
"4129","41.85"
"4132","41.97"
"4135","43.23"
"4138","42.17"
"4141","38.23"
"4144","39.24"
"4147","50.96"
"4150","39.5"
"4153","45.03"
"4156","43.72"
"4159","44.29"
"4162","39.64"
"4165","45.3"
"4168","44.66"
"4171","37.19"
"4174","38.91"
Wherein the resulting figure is -0.9 angstrom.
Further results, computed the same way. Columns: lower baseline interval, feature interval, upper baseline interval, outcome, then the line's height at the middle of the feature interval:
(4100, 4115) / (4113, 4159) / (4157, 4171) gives -1.4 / 42.2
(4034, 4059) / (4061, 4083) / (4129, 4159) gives -1.0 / 43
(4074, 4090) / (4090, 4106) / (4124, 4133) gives 1.5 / 46.2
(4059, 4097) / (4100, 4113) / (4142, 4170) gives 1.0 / 44.3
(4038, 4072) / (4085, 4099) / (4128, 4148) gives -0.9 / 42.1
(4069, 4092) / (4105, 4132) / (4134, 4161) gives 0.7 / 45.1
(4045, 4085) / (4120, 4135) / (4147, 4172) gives 0.1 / 43.5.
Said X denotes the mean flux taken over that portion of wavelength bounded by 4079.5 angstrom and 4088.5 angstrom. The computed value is 49.7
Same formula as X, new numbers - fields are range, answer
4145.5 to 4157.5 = 44.8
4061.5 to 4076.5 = 43.3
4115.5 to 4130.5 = 44.6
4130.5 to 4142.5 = 41.4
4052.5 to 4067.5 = 40.4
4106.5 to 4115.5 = 43.3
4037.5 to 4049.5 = 40.6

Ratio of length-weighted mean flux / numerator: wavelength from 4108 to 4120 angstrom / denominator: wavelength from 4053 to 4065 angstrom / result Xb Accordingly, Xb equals 1.08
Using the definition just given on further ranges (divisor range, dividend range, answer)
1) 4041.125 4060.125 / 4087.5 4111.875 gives 0.99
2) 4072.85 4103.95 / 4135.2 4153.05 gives 0.94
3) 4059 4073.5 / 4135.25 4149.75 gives 1.03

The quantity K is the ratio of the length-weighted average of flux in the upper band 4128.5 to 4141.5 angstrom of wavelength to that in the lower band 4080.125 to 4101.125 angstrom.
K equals 0.9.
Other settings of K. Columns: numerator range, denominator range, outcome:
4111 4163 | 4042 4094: 0.98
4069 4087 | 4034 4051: 1.17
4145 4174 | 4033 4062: 1.02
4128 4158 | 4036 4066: 1.02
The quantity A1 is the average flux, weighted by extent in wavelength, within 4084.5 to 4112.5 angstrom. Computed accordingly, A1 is 42.9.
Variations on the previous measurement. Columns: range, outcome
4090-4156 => 43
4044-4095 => 44.5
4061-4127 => 44.3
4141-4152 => 42.6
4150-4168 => 43.3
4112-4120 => 46.2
